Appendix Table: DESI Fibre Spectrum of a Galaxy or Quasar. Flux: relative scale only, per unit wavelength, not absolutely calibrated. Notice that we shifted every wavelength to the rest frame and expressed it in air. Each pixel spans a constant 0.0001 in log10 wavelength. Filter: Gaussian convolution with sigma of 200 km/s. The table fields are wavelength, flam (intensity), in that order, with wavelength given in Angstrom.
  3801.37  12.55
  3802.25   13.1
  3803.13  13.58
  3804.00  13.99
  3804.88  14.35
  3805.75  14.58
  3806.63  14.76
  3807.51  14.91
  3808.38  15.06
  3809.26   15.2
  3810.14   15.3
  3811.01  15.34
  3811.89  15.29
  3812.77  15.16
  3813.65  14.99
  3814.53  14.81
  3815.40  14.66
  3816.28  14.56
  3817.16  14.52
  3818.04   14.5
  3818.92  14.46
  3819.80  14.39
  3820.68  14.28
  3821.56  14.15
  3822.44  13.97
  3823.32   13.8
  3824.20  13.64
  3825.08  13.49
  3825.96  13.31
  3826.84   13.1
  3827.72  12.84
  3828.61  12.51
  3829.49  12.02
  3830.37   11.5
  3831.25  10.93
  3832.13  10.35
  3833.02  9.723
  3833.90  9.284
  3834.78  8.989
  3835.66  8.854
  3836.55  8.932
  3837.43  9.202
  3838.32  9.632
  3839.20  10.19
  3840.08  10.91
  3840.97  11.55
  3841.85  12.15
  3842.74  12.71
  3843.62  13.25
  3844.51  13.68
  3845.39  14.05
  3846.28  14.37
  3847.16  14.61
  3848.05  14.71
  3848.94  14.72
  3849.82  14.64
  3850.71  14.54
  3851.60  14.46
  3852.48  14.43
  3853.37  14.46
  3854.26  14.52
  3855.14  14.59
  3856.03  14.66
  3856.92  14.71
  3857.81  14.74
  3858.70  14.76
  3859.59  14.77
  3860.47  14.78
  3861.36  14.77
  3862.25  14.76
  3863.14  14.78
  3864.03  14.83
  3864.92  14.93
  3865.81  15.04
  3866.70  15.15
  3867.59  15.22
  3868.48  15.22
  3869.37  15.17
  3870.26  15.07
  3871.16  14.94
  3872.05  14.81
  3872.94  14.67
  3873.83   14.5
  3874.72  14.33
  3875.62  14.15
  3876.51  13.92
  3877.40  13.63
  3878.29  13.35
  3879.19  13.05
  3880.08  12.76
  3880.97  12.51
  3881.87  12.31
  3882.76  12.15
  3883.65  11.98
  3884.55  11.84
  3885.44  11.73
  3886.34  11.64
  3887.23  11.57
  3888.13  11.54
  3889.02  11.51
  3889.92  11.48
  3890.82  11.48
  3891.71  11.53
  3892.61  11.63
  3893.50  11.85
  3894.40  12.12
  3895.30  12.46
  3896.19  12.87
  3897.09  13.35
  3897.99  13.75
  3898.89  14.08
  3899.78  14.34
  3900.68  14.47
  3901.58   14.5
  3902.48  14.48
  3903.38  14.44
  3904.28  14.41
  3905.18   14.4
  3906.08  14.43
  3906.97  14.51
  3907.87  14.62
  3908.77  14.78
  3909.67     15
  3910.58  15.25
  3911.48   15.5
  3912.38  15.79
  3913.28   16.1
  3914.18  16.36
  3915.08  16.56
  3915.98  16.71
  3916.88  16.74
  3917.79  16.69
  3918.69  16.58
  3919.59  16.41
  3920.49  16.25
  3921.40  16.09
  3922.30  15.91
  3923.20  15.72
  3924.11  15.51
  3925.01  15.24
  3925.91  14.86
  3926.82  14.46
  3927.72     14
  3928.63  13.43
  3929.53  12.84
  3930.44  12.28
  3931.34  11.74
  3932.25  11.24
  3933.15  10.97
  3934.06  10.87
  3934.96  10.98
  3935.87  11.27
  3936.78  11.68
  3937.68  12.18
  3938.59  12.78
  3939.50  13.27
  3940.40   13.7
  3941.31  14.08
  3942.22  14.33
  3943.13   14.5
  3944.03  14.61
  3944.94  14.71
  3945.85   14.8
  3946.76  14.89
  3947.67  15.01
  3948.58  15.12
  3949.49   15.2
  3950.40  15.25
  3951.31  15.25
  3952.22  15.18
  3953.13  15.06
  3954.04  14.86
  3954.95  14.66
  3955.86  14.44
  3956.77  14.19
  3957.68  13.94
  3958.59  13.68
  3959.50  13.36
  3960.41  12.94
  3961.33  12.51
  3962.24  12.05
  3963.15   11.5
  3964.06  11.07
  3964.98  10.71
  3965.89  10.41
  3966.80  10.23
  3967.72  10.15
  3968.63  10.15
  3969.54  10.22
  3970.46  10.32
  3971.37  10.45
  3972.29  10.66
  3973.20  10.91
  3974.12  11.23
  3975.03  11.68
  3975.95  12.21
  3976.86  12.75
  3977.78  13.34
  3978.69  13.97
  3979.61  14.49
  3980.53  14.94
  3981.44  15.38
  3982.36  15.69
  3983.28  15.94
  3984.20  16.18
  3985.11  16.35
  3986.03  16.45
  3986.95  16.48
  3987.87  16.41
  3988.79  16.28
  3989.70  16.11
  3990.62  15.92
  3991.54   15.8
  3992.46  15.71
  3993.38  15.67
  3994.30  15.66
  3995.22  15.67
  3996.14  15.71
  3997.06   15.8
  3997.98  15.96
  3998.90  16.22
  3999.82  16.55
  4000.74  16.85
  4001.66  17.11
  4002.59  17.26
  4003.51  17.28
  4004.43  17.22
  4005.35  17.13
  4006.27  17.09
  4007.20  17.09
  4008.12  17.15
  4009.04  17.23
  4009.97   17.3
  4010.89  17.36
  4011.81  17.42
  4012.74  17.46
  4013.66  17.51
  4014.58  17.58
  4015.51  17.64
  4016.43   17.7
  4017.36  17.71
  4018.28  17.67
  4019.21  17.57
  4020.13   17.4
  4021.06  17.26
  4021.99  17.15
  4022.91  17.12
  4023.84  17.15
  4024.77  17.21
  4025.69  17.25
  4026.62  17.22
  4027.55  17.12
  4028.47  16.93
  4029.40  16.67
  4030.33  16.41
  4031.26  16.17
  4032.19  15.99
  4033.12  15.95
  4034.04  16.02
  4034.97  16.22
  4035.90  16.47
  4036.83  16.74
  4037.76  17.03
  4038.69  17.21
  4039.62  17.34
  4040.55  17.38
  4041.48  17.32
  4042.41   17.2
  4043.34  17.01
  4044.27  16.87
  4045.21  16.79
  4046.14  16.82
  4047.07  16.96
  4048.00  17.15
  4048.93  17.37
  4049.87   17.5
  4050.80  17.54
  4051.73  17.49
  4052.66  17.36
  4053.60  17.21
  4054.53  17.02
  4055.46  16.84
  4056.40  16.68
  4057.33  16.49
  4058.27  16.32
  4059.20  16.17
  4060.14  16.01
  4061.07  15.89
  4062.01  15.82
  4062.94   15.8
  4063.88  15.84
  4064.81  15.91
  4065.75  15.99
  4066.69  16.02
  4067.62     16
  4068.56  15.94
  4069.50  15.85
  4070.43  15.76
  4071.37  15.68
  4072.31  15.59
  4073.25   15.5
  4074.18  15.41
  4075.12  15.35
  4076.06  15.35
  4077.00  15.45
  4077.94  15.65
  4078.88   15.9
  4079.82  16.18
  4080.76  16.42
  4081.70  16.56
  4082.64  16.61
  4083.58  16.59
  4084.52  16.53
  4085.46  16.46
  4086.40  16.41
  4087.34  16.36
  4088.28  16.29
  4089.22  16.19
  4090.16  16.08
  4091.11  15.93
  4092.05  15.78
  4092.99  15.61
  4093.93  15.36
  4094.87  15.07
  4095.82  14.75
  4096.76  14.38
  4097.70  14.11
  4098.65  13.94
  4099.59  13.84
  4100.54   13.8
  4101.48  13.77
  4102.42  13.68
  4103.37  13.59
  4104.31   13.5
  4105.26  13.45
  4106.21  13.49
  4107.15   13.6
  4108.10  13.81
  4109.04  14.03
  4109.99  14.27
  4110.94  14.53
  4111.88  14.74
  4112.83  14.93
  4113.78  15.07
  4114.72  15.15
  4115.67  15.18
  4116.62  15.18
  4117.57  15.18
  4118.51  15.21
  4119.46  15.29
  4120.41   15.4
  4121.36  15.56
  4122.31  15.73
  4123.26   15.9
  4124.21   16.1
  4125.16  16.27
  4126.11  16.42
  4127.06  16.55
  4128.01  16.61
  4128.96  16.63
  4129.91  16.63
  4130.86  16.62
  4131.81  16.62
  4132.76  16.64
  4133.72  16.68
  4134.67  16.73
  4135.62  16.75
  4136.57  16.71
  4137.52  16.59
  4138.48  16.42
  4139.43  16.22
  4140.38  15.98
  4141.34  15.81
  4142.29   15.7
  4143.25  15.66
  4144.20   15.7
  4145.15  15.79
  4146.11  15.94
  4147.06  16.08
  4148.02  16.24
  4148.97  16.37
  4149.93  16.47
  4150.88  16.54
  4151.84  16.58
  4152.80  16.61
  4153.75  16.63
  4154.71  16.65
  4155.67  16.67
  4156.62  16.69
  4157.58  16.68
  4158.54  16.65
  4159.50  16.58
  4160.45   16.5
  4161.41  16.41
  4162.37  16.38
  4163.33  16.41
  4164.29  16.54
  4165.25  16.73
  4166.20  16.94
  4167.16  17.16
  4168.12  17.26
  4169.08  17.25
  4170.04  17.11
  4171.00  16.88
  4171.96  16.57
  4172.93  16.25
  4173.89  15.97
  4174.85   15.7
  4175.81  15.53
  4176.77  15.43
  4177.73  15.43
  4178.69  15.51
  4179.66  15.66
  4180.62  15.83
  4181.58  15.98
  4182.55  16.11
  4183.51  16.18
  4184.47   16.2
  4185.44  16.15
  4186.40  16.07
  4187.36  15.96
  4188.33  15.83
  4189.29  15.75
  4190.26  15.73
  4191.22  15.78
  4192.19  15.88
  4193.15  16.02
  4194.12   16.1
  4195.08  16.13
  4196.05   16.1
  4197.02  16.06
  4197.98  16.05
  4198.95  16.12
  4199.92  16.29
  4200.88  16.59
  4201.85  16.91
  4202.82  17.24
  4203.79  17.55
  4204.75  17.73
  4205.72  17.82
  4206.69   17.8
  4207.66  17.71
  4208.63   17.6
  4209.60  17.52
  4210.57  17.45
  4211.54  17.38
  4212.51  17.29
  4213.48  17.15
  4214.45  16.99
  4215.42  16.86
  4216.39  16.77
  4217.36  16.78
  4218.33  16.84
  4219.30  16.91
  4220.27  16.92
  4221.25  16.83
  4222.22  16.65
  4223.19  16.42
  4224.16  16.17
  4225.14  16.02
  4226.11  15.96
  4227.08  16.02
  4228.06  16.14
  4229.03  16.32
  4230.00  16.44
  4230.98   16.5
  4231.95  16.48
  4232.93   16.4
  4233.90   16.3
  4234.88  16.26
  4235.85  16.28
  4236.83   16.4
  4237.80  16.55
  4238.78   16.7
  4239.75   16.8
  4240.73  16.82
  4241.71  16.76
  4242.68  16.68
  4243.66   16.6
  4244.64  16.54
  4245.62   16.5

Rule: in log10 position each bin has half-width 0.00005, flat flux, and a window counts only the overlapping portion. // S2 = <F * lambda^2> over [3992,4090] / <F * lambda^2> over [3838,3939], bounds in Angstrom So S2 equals 1.3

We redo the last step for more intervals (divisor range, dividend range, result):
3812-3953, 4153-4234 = 1.40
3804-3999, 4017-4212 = 1.31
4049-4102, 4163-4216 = 1.10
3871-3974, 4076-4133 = 1.25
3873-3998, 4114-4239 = 1.34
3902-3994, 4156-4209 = 1.31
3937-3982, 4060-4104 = 1.26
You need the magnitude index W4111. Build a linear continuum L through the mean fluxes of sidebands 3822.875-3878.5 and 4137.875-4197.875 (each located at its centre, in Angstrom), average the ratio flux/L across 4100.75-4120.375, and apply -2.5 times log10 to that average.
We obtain 0.095 mag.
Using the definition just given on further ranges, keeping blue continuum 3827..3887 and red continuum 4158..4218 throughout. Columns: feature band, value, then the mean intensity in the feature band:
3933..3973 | 0.10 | 12.9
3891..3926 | -0.08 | 14.8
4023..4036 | -0.12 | 16.6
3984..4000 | -0.11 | 16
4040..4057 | -0.14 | 17.1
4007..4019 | -0.18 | 17.5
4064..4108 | 0.01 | 15.3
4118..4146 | -0.01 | 16.2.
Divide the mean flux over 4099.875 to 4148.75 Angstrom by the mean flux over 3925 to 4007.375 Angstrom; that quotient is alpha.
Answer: 1.10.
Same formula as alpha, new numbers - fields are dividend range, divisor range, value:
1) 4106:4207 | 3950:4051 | 1.04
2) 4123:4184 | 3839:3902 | 1.20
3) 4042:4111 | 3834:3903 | 1.18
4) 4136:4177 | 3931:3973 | 1.28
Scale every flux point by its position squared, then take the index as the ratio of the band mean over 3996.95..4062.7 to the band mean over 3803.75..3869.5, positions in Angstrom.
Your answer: 1.4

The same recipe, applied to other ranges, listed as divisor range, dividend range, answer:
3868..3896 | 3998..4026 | 1.42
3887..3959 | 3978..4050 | 1.24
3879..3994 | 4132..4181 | 1.33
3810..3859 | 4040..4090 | 1.40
